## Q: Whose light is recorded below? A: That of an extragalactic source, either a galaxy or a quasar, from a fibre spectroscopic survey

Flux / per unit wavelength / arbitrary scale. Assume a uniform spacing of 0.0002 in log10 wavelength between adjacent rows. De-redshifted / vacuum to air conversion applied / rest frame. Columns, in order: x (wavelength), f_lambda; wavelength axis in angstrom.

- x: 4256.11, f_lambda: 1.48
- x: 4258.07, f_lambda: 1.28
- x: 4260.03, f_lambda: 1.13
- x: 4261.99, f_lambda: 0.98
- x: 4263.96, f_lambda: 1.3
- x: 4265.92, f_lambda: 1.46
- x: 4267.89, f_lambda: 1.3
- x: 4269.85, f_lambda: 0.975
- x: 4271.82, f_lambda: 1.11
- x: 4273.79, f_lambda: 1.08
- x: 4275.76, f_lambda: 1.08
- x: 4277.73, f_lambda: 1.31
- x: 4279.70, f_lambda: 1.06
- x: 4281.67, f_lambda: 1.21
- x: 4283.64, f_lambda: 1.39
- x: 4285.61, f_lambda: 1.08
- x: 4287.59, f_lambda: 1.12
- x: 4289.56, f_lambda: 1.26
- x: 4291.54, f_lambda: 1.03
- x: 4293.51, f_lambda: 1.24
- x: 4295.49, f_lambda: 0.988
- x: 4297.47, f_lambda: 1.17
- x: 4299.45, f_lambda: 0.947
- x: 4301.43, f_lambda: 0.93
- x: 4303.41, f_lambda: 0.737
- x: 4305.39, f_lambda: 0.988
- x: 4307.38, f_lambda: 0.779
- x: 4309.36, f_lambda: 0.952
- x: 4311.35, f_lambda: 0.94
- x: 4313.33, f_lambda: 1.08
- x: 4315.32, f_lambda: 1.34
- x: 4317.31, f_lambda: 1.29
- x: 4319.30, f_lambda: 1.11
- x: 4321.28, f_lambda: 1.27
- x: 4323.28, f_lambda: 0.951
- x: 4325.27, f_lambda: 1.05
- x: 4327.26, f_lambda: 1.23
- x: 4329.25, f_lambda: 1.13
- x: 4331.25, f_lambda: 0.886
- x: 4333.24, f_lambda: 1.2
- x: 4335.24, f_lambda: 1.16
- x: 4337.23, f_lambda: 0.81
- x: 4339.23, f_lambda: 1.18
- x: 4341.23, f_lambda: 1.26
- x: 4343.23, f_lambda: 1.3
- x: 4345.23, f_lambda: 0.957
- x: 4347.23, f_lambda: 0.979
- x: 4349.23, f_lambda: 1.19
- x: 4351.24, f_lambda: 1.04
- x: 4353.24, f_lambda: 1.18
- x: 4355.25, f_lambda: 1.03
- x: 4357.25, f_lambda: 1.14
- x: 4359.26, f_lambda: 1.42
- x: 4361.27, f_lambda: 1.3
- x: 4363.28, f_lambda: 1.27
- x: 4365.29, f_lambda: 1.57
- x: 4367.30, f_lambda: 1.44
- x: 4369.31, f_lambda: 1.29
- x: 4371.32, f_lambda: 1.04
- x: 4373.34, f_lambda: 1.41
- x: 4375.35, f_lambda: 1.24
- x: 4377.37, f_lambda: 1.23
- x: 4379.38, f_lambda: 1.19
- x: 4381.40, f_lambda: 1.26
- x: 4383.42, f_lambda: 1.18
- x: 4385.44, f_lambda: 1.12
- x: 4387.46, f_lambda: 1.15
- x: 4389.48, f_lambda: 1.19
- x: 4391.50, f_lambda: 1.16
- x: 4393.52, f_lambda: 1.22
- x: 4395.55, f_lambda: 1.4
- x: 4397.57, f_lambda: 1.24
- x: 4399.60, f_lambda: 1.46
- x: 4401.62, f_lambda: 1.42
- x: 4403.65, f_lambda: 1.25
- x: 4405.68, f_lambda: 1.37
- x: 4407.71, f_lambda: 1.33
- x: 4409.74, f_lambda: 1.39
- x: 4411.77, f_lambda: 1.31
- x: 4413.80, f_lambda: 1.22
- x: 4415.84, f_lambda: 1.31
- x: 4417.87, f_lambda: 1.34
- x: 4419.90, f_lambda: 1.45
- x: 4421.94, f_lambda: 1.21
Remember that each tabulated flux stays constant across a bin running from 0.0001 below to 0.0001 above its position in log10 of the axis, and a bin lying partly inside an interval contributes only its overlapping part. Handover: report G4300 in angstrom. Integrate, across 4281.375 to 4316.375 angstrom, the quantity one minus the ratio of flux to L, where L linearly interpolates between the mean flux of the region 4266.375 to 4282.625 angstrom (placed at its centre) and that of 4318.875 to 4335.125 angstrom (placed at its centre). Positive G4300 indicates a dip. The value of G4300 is 2.1 angstrom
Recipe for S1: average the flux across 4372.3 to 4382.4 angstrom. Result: 1.26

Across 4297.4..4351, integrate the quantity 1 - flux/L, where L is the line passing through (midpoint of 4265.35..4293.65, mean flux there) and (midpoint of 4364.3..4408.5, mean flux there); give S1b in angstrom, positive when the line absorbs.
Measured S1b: 6.8 angstrom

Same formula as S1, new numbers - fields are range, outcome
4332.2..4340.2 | 1.09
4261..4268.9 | 1.26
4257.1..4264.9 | 1.17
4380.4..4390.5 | 1.18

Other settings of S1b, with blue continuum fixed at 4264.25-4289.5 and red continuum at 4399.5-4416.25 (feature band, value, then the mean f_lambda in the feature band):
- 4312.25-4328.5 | 1.0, 1.16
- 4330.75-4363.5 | 3.4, 1.14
